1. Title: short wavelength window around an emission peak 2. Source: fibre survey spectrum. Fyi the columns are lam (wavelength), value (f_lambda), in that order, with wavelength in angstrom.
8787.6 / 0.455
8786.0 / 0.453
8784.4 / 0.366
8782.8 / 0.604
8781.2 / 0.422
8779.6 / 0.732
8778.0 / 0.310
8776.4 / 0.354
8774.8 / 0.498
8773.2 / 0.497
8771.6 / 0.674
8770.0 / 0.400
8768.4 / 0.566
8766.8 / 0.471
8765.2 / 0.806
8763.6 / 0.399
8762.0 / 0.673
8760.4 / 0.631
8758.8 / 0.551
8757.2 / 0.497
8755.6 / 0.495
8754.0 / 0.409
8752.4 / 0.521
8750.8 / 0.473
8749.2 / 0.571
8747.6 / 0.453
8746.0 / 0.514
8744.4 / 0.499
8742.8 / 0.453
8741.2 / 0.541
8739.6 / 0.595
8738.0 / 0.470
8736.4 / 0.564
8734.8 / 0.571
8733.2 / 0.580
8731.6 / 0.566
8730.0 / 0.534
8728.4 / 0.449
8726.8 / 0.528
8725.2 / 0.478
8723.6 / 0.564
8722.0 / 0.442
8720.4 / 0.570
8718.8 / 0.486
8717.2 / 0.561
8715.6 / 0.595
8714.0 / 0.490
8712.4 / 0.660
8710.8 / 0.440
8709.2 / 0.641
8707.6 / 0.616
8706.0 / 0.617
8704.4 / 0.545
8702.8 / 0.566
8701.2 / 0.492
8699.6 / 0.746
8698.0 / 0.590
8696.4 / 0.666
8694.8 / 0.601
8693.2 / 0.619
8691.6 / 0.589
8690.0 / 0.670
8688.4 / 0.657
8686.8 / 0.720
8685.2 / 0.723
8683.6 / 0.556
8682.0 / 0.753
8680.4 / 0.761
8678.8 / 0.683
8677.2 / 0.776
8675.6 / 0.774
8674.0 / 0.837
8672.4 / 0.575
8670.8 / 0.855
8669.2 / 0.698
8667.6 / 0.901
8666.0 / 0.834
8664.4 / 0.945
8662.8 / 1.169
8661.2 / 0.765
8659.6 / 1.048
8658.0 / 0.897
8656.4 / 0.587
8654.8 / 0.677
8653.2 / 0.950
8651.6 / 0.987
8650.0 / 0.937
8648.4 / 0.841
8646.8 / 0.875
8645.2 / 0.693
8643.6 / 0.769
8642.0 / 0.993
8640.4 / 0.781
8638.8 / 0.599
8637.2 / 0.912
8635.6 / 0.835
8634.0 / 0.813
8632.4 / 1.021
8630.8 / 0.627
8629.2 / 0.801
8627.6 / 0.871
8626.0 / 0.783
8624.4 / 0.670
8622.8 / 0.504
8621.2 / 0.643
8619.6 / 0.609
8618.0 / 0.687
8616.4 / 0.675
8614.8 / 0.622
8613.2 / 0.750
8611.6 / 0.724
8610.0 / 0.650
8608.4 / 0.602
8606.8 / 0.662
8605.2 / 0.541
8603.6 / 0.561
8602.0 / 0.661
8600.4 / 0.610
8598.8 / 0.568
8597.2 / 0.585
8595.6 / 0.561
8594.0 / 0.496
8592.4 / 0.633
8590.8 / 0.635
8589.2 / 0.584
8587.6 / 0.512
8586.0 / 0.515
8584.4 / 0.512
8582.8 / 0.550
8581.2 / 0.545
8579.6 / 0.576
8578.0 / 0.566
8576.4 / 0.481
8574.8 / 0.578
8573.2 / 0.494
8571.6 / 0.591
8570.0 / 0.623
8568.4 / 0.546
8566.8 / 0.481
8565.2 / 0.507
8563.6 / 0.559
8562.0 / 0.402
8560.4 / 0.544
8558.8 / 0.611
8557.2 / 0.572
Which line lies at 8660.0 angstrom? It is Mg II 2798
